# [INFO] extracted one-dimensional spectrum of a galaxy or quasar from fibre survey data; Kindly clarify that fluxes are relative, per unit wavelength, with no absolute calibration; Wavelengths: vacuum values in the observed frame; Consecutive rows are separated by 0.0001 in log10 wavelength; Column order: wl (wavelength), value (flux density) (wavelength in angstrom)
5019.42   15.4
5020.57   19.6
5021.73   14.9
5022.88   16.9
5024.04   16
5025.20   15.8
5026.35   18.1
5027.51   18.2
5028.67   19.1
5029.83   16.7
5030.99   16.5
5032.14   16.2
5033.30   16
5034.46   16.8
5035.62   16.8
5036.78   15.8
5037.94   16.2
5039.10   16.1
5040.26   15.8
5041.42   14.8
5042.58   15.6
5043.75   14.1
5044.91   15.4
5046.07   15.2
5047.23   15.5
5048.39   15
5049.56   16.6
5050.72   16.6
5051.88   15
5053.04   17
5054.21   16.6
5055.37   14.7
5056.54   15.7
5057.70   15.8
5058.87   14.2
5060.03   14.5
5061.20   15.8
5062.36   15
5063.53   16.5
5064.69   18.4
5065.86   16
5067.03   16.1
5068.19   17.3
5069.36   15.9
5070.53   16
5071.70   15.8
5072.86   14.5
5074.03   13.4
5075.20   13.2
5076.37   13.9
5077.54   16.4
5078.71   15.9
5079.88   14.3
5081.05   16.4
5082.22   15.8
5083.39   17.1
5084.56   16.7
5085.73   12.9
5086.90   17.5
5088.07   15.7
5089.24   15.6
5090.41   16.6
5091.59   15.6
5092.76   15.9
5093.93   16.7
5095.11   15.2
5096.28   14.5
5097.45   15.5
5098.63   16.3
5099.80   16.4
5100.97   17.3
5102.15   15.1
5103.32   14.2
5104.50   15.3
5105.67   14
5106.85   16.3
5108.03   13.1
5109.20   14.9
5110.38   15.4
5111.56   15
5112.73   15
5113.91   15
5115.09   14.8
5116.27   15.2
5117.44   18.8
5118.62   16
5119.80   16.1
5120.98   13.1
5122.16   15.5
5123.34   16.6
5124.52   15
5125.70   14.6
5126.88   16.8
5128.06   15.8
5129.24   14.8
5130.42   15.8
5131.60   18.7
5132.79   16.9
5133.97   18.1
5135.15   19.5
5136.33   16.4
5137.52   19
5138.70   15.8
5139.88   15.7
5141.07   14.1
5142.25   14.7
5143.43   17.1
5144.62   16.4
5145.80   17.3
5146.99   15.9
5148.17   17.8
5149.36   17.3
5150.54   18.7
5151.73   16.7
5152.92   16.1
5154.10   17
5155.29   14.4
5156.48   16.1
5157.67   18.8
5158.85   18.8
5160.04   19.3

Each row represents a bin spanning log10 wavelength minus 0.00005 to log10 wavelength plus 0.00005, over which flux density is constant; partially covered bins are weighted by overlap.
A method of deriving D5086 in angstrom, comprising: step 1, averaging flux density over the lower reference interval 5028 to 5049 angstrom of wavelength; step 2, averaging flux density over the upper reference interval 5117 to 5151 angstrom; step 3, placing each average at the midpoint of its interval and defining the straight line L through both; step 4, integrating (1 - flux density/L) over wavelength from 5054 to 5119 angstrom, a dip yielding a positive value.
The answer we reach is 2.7 angstrom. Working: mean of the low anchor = 16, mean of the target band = 15.6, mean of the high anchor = 16.5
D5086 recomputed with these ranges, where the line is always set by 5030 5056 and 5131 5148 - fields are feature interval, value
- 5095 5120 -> 1.7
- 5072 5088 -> 1.0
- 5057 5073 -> 0.2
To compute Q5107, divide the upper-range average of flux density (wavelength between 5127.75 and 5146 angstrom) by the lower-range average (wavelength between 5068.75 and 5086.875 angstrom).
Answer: 1.1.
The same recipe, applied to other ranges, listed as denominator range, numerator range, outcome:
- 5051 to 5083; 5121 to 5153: 1.06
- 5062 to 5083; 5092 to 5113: 0.98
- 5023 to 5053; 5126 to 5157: 1.03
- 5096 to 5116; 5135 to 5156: 1.09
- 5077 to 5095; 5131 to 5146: 1.06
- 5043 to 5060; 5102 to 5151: 1.03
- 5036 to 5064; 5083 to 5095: 1.03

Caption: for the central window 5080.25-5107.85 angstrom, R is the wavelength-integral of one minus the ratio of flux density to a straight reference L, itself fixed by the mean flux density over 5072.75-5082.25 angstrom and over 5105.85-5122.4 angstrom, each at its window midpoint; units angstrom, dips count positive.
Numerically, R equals -1.28 angstrom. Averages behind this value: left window 14.8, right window 15.3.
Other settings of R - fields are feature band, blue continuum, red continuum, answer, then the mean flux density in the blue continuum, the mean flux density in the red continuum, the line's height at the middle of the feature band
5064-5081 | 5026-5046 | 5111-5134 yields 0.60 angstrom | 16.3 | 15.8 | 16.1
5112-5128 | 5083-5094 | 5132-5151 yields 0.93 angstrom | 16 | 16.9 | 16.5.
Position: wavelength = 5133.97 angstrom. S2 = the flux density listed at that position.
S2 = 18.1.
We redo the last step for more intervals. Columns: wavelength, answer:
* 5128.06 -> 15.8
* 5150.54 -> 18.7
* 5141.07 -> 14.1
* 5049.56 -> 16.6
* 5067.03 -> 16.1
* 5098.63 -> 16.3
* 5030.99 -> 16.5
